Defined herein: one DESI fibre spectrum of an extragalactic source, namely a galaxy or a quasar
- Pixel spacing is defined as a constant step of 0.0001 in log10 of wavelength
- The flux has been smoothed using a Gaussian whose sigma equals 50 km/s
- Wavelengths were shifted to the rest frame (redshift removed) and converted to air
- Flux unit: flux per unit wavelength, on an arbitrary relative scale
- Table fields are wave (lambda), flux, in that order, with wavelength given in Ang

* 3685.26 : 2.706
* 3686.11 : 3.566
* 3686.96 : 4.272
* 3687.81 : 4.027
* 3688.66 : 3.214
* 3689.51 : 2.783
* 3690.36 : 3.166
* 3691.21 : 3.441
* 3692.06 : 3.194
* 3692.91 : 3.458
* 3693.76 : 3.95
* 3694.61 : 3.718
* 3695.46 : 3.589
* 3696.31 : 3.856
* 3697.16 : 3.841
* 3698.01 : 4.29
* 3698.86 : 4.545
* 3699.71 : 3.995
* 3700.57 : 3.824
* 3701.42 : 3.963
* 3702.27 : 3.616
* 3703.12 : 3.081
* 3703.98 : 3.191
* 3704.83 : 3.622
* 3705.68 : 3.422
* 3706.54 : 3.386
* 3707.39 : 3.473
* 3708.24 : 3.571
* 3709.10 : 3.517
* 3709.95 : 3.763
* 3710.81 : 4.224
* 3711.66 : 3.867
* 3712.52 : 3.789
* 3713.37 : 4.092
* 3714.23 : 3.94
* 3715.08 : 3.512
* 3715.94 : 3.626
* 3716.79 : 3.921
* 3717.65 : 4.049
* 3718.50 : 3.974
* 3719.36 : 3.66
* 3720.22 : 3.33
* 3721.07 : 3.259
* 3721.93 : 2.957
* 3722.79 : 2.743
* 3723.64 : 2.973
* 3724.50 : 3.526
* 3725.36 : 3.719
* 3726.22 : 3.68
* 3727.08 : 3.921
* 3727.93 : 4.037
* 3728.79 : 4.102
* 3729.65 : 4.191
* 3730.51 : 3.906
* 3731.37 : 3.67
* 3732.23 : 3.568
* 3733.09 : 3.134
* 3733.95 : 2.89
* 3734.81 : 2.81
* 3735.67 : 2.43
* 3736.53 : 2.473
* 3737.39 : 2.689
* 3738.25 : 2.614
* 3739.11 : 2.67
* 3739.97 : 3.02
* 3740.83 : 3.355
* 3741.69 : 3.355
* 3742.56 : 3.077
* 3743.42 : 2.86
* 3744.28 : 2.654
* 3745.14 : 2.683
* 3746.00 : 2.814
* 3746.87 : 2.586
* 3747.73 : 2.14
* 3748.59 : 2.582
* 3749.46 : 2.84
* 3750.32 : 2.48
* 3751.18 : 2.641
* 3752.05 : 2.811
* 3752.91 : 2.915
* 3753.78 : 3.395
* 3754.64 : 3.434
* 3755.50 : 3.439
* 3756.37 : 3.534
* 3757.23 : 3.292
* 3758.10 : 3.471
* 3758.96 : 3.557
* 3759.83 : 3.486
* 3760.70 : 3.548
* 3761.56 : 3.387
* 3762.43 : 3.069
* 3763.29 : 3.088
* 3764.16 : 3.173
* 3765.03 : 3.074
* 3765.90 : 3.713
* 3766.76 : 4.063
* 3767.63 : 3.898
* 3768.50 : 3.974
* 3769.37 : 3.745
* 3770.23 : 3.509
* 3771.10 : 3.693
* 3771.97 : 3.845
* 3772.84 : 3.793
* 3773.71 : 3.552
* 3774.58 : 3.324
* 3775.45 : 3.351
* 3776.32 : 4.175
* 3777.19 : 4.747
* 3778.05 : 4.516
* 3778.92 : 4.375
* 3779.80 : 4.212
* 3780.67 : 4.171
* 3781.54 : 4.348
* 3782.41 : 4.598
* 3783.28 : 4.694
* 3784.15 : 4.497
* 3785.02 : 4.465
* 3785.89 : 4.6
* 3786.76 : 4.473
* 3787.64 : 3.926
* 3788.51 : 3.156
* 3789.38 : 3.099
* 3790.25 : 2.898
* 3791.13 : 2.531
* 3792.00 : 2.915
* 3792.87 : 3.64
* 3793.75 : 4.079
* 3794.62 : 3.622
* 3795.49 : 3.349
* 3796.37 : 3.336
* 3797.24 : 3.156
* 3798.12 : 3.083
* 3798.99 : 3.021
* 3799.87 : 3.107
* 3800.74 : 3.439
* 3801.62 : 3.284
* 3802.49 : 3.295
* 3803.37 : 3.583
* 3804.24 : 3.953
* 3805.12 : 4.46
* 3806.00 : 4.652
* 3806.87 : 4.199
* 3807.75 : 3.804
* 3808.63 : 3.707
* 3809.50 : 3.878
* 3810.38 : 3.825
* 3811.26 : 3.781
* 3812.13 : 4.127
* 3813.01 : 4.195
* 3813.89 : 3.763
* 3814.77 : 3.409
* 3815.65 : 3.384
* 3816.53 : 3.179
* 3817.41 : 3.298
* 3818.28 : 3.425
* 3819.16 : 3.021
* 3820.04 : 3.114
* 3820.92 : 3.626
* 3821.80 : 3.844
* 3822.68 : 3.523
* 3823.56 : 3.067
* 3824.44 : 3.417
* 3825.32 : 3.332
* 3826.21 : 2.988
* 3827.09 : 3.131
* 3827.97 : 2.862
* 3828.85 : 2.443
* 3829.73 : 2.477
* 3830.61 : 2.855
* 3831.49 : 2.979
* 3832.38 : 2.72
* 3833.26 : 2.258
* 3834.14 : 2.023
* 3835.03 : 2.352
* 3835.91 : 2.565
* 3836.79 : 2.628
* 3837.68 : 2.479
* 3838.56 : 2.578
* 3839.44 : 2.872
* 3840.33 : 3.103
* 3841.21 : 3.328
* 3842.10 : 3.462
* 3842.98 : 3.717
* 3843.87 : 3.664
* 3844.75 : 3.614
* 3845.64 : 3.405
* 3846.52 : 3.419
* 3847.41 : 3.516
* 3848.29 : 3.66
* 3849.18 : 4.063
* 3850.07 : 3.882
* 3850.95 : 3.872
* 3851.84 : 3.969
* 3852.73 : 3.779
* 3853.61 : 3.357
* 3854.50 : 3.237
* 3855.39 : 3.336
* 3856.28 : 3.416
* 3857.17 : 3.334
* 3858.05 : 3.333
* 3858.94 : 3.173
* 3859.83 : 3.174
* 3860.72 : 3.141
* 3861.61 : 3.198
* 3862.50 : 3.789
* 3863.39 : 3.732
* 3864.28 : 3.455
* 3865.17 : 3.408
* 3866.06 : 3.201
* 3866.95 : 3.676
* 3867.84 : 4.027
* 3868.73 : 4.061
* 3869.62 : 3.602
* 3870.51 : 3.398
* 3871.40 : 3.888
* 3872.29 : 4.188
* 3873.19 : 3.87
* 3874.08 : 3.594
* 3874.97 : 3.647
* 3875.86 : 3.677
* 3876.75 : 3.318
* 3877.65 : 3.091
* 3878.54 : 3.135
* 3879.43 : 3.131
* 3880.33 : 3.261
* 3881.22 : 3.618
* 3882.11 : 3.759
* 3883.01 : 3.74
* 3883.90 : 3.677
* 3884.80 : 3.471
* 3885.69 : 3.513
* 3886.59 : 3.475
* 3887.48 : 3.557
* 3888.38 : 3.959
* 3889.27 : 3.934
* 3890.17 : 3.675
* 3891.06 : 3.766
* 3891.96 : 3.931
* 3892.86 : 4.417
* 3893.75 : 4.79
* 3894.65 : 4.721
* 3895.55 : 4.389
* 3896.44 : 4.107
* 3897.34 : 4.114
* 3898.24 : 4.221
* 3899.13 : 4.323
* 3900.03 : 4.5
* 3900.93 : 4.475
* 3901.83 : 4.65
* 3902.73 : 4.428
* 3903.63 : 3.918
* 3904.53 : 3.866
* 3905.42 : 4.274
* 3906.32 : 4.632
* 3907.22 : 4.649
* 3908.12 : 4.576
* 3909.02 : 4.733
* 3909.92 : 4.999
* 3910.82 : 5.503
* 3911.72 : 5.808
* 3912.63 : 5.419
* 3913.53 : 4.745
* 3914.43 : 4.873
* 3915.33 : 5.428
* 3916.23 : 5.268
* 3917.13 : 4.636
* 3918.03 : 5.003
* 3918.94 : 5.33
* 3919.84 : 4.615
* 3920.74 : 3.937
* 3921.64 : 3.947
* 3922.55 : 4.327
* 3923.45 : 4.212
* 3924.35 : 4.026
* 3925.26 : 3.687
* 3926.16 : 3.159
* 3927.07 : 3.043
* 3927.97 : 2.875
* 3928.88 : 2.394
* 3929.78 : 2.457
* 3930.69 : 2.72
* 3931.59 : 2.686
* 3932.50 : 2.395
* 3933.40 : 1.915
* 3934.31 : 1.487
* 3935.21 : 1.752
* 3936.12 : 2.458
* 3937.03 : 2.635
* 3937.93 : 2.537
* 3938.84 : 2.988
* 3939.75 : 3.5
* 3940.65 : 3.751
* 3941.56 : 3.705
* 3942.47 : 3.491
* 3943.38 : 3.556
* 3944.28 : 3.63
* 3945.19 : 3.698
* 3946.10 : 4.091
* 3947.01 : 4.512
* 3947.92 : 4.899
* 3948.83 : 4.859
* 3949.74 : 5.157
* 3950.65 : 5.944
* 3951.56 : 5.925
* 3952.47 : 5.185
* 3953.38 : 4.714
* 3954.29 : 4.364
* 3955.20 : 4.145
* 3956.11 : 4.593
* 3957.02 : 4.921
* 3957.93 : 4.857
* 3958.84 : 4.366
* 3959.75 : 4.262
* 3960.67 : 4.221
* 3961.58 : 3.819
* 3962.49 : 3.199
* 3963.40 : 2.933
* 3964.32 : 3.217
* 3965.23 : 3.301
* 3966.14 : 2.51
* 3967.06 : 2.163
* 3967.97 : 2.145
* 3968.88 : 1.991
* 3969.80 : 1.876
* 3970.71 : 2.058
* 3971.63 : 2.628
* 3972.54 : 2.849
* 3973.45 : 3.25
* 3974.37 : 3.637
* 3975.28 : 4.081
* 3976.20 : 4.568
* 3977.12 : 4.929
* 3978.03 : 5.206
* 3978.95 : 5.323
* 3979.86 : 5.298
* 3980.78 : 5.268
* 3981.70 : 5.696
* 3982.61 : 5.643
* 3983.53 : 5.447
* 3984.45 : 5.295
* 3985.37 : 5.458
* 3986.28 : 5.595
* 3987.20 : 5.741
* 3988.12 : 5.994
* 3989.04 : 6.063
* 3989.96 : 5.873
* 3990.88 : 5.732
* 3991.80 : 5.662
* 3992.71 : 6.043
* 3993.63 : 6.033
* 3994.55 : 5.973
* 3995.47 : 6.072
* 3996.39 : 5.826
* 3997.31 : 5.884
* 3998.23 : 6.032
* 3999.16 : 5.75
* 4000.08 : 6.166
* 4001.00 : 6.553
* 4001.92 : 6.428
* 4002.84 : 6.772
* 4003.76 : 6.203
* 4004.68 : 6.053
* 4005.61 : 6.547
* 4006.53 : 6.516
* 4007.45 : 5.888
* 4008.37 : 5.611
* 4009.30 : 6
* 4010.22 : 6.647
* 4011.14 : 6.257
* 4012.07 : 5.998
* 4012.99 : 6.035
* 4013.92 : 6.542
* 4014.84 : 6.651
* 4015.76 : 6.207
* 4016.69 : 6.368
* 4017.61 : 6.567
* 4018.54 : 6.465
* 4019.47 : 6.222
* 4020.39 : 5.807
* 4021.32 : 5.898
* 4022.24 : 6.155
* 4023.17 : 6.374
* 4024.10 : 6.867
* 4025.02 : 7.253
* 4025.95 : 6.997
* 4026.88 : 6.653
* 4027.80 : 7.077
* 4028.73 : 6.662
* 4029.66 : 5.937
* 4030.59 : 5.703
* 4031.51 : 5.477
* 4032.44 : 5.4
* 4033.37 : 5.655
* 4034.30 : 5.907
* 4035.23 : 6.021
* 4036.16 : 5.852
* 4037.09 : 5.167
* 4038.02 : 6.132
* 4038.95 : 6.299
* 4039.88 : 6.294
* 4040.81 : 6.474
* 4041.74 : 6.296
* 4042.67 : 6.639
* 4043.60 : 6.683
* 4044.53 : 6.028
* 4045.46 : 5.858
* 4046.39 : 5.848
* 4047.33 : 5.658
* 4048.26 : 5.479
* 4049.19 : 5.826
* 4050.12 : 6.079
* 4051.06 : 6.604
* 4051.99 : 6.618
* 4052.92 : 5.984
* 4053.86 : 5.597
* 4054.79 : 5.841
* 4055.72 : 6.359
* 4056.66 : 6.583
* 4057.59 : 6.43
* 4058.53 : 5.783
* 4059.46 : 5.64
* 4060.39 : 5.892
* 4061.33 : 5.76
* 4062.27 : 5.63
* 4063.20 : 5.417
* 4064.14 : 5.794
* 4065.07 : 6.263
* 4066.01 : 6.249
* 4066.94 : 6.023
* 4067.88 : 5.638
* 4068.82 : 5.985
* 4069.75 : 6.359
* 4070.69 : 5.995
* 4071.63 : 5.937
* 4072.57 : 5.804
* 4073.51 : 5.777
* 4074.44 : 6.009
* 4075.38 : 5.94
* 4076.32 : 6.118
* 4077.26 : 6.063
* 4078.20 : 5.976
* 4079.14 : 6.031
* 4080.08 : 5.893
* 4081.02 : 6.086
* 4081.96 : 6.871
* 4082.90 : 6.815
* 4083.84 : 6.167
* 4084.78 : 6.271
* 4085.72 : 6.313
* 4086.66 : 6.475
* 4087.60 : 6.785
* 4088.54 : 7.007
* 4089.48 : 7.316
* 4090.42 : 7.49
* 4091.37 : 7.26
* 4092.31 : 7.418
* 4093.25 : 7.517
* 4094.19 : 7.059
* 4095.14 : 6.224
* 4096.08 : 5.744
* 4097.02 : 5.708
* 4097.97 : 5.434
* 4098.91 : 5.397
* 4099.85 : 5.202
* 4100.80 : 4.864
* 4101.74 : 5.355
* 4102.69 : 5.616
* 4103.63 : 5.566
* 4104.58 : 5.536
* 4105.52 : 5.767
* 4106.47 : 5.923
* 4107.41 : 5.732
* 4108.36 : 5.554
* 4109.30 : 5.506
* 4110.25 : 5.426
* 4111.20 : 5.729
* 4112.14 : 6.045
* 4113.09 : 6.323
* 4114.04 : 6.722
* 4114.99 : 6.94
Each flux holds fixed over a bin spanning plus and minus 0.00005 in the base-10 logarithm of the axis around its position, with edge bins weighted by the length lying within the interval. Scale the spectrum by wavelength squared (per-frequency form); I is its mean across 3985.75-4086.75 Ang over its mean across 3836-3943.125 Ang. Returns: 1.77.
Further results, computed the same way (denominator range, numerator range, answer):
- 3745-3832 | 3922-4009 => 1.37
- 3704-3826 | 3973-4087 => 1.95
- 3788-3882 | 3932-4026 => 1.55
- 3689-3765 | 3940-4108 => 1.94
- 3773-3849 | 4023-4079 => 1.97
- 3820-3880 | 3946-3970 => 1.28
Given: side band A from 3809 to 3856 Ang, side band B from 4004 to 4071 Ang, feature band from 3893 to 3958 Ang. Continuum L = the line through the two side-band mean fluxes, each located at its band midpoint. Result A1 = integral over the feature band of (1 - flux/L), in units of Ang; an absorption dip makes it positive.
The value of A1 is 6.26 Ang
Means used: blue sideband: 3.28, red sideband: 6.13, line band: 4.11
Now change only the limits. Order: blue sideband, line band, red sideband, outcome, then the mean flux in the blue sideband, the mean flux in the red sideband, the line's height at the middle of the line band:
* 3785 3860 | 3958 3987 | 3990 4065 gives 7.7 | 3.38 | 6.13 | 5.39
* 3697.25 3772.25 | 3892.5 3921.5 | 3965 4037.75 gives 0.6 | 3.4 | 5.51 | 4.76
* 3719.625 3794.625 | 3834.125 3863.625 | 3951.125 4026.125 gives 5.9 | 3.44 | 5.21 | 4.14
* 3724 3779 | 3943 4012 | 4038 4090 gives 6.4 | 3.34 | 6.14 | 5.36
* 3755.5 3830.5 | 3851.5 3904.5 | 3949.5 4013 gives 6.1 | 3.61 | 4.97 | 4.23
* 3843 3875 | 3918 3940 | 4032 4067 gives 6.4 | 3.59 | 6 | 4.47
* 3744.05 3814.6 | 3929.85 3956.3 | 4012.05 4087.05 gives 7.5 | 3.57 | 6.13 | 5.12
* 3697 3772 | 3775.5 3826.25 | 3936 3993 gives -1.1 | 3.4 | 4.25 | 3.64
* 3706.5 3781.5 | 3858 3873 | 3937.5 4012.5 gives 2.1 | 3.43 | 4.78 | 4.14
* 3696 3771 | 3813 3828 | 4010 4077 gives 2.9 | 3.4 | 6.11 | 4.16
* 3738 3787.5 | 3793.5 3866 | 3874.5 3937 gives 6.4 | 3.51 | 3.91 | 3.69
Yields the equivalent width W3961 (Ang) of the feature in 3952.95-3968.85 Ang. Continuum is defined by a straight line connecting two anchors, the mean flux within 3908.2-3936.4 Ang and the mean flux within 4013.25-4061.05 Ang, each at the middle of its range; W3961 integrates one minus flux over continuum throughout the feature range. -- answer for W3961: 3.2 Ang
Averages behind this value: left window 3.88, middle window 3.7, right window 6.17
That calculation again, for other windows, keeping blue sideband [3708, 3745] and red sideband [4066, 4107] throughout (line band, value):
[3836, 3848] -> 3.06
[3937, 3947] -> 3.09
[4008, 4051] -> -3.45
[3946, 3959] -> 0.68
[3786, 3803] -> 2.45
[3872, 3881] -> 2.12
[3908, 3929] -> 1.73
